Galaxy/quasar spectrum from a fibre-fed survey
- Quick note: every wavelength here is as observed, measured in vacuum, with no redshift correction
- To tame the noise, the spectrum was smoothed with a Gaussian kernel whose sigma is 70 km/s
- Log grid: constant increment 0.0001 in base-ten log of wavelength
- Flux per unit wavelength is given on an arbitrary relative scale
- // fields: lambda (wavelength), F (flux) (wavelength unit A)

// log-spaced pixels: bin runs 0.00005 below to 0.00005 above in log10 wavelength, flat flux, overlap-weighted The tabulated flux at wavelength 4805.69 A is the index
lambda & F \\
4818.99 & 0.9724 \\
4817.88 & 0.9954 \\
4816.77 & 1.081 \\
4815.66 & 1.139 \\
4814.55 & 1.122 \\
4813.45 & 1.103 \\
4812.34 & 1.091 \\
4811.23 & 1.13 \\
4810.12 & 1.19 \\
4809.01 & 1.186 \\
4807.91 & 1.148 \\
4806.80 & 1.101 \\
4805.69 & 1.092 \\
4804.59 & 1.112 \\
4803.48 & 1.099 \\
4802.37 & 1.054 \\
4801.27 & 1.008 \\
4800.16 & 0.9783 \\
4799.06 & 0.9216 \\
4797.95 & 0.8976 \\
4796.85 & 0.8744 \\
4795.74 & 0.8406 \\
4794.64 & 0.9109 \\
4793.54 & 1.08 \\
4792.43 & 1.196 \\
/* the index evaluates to 1.092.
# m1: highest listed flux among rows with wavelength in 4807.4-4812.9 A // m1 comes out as 1.19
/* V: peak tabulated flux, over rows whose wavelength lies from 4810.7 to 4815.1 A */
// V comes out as 1.13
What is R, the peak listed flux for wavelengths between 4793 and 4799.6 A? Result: 1.08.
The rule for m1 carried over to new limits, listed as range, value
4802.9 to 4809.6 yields 1.186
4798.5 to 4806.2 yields 1.112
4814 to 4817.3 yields 1.139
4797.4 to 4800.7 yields 0.9783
